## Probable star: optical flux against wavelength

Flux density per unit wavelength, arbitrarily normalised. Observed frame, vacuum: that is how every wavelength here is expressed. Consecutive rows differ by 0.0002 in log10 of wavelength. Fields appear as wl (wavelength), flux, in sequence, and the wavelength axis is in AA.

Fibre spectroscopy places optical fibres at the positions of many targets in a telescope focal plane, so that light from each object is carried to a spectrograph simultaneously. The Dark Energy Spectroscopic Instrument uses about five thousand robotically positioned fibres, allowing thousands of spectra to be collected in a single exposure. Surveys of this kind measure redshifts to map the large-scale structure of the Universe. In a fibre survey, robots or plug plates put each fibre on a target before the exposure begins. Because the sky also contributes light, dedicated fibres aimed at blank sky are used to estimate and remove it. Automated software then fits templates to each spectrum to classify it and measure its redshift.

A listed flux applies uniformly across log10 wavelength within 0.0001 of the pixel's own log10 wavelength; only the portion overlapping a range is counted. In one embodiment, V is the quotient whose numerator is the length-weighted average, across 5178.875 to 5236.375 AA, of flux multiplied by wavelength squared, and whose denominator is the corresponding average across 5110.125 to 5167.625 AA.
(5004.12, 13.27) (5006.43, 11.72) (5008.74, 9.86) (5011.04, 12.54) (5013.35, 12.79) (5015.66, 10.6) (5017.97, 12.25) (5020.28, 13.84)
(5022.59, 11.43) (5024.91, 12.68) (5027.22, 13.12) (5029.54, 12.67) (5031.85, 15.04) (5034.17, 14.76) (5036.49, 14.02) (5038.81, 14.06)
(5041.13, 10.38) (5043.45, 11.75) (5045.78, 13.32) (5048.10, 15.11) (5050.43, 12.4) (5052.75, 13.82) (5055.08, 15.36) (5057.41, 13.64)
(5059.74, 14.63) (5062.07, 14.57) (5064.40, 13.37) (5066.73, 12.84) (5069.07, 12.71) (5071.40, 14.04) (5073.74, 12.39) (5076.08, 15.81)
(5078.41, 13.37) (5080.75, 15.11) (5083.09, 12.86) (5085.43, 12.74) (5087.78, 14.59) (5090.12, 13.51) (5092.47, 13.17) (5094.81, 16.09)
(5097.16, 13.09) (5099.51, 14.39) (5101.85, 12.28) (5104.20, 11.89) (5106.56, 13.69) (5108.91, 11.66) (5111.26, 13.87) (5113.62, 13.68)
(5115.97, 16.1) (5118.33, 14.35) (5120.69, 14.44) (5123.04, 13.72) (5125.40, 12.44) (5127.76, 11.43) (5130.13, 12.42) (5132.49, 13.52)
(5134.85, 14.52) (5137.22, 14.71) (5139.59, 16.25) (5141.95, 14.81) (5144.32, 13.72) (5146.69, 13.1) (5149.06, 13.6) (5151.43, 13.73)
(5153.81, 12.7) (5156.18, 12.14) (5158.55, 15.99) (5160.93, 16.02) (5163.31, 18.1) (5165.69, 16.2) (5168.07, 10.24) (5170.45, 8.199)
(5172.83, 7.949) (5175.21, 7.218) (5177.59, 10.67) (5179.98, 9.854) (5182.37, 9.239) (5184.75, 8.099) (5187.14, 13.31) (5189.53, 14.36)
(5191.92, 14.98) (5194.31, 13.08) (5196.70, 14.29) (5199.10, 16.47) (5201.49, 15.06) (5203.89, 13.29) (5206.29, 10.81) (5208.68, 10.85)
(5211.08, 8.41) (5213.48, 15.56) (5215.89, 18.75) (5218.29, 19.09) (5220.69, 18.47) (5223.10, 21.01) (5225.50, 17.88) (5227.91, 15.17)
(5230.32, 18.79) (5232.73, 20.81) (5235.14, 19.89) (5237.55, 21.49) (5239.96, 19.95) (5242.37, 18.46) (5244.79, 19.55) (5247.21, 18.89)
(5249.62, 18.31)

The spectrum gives 1.1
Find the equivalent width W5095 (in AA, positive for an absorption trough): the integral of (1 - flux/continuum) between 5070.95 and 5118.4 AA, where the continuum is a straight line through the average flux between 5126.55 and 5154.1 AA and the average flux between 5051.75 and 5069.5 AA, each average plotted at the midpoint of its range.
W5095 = 0.4 AA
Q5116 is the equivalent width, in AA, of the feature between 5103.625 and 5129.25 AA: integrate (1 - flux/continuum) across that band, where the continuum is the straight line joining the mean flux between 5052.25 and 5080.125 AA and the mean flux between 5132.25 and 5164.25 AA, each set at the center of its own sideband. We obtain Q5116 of 1.5 AA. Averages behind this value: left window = 13.9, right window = 14.5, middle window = 13.4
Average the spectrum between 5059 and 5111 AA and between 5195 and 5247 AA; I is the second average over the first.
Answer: 1.24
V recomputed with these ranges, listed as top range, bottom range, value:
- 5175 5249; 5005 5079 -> 1.25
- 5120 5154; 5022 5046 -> 1.09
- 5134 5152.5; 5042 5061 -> 1.08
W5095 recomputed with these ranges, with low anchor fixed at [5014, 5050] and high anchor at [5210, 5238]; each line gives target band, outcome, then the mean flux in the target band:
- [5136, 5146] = 0.62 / 14.8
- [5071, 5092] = 0.67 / 13.8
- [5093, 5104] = 0.71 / 13.7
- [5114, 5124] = 0.40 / 14.6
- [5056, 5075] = 0.38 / 13.6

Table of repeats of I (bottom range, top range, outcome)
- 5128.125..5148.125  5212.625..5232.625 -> 1.30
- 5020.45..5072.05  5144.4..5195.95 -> 0.92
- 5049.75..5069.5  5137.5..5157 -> 1.00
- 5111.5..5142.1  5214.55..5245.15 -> 1.37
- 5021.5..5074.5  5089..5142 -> 1.02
